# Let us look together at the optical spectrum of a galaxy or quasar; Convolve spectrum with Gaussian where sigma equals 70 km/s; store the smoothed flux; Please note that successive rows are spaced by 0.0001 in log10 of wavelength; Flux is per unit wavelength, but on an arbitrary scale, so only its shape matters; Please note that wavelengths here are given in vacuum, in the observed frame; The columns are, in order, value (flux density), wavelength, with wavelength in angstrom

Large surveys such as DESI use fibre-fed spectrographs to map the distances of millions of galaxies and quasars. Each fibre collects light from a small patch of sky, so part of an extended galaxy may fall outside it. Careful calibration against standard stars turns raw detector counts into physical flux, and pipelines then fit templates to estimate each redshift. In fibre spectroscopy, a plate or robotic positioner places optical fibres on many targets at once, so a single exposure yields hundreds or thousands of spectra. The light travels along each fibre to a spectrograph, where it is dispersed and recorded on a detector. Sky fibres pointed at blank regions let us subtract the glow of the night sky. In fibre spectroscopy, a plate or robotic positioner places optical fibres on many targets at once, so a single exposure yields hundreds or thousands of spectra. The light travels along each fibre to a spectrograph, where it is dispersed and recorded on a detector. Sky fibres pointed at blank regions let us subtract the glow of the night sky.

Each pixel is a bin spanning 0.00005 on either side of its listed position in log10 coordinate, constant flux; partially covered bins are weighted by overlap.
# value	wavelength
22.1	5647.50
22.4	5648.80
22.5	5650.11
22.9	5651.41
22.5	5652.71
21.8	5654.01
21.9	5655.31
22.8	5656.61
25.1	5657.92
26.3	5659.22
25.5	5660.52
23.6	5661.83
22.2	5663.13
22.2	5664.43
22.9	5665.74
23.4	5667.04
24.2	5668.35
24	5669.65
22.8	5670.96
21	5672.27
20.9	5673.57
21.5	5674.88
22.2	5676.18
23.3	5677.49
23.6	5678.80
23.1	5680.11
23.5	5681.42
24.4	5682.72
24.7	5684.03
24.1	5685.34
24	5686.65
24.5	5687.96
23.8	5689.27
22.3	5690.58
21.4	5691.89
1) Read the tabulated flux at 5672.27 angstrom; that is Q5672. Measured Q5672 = 21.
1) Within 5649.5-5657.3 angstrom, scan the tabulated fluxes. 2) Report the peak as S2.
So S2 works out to 22.9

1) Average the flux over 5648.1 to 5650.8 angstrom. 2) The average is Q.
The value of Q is 22.4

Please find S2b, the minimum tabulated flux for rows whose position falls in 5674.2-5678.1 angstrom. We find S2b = 21.5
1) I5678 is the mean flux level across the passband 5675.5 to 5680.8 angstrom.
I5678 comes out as 23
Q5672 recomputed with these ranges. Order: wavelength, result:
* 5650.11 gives 22.5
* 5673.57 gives 20.9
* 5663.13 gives 22.2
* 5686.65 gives 24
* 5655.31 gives 21.9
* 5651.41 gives 22.9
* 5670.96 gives 22.8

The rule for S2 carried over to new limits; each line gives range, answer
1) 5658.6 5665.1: 26.3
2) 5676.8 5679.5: 23.6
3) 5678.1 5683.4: 24.4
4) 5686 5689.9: 24.5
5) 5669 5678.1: 24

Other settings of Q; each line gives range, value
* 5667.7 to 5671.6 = 23.7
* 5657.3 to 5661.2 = 25.6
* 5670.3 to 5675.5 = 21.5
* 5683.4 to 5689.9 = 24.2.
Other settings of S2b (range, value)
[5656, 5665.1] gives 22.2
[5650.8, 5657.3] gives 21.8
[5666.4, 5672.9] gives 21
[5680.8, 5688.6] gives 23.5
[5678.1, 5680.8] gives 23.1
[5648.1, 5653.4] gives 22.4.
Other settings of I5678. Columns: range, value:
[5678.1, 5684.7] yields 23.9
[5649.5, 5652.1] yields 22.7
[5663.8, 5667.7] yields 22.8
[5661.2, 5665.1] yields 22.7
